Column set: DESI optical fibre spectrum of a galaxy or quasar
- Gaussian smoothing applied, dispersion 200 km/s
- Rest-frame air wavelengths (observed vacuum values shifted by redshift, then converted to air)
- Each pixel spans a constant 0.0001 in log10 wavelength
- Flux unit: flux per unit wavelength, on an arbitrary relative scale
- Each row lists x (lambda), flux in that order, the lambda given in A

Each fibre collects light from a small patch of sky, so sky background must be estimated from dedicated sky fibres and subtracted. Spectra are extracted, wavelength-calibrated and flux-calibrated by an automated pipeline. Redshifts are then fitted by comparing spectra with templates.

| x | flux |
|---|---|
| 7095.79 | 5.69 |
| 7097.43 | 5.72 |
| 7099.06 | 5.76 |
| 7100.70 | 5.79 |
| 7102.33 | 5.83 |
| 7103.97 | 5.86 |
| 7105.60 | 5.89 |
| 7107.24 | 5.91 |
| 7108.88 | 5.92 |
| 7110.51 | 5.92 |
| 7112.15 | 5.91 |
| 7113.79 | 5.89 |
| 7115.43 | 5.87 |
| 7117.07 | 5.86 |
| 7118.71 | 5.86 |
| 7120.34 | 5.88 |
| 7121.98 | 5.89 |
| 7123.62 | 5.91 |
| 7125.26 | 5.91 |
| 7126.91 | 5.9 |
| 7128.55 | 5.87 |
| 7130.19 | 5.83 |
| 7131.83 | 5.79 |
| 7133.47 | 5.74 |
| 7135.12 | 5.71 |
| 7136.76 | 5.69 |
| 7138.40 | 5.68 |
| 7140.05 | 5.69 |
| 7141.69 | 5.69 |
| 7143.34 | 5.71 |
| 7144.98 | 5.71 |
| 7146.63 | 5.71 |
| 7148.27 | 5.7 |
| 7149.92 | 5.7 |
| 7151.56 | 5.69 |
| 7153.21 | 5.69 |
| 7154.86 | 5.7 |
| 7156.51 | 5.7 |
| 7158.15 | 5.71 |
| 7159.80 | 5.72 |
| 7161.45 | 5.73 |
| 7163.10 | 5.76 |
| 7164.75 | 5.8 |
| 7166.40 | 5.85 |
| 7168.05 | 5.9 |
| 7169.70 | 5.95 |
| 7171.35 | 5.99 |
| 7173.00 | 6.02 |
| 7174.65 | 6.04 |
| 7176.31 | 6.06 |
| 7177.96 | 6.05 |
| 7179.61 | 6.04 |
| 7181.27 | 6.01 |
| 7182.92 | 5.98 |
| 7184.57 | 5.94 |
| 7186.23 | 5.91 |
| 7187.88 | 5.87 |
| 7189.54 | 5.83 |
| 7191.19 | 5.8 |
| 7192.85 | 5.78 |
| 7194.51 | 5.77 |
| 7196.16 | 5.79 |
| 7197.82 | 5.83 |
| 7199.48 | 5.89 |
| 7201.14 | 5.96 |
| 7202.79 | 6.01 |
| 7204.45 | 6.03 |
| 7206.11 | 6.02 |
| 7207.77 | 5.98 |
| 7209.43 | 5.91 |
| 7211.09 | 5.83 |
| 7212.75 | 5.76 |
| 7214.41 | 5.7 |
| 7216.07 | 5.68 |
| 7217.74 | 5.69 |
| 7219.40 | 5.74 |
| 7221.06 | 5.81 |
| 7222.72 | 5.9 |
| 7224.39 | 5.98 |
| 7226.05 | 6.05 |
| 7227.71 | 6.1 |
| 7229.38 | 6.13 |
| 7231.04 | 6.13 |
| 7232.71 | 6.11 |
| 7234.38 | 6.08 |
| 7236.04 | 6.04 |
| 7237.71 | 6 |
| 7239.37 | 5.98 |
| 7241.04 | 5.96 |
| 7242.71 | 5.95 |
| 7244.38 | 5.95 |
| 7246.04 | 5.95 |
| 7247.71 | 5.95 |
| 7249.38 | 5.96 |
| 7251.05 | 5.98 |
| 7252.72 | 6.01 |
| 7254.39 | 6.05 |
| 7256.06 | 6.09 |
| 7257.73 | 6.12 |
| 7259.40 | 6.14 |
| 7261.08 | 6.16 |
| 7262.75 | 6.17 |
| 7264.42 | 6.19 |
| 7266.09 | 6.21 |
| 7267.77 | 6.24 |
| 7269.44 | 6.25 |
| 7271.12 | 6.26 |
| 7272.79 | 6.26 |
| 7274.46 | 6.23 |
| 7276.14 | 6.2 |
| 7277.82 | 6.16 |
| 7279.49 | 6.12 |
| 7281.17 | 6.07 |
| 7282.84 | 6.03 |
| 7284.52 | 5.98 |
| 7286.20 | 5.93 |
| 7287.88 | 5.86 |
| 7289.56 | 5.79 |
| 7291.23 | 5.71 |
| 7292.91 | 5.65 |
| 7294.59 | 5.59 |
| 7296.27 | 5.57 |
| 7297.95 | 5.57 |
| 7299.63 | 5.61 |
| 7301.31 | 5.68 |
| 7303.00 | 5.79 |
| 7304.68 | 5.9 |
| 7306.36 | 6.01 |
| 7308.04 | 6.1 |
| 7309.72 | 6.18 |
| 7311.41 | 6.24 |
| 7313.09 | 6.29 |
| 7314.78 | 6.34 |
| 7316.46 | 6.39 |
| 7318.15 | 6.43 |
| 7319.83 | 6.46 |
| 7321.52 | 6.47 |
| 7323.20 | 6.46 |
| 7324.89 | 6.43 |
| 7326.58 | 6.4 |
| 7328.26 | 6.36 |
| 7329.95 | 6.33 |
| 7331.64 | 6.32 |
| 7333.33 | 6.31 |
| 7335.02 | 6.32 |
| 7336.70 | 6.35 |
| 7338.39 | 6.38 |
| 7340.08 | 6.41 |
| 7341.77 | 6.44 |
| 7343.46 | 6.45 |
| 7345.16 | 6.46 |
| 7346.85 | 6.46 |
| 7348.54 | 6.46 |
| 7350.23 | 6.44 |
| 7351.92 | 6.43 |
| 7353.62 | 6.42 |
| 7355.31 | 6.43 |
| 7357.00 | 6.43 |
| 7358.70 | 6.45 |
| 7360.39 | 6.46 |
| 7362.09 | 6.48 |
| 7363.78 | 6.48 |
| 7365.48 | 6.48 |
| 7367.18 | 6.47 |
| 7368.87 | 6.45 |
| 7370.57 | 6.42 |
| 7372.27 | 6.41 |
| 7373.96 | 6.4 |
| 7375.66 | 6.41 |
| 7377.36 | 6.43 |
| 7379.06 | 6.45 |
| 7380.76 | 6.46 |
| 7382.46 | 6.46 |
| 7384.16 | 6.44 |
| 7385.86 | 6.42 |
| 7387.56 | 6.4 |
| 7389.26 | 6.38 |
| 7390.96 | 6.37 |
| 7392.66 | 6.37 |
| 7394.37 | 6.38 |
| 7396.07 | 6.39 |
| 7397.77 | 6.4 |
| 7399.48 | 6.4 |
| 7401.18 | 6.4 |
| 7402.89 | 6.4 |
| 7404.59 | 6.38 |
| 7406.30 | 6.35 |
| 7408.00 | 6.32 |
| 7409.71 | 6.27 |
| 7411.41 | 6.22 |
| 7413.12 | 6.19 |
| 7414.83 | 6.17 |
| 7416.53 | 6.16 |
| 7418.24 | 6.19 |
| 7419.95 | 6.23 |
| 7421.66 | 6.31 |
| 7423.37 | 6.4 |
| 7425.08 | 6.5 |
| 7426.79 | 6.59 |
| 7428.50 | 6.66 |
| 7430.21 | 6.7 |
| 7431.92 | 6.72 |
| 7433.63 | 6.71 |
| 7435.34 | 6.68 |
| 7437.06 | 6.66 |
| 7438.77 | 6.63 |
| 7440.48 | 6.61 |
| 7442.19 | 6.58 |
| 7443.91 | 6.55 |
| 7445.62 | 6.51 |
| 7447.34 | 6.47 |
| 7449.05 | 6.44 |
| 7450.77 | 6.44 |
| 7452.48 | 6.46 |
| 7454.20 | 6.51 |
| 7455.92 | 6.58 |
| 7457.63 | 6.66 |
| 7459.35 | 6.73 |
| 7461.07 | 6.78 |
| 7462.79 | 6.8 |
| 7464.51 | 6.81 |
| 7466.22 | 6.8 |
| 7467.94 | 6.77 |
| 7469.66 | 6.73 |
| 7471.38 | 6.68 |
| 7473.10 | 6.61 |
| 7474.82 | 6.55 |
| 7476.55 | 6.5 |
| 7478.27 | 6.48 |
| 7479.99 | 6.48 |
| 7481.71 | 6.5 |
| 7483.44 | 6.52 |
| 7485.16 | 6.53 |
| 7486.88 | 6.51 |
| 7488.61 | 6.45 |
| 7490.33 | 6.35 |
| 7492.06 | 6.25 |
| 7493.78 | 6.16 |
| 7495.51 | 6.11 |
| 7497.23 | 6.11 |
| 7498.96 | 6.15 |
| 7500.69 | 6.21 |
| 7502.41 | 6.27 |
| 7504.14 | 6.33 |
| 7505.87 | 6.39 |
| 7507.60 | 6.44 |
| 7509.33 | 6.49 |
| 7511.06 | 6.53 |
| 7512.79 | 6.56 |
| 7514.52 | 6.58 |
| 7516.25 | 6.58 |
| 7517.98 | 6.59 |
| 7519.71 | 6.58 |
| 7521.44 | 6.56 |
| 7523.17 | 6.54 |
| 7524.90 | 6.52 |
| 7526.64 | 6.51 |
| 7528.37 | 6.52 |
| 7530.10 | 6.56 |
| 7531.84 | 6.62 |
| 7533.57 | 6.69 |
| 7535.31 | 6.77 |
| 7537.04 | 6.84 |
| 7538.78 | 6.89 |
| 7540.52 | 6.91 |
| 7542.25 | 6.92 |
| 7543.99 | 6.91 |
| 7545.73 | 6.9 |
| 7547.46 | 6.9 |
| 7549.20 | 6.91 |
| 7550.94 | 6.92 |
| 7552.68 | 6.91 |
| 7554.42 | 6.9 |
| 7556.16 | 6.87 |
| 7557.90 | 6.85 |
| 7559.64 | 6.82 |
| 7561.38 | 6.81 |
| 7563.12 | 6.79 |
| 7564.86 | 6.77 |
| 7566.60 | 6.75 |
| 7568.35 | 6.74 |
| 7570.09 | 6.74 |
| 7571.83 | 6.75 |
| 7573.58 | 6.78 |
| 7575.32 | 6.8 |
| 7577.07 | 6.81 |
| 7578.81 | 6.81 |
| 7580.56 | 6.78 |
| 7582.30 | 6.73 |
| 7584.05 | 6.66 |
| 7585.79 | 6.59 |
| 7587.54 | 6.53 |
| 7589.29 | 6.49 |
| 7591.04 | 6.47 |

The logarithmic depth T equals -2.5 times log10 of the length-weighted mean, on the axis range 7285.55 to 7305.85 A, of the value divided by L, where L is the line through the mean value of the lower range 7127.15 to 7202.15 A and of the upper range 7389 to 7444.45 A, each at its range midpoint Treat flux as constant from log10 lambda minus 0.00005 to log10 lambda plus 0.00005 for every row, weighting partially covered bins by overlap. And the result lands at 0.08 mag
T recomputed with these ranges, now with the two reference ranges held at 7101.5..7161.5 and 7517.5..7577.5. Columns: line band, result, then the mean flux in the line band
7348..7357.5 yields -0.022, 6.44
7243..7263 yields 0.007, 6.04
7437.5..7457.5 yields -0.001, 6.54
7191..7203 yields 0.018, 5.85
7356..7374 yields -0.019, 6.45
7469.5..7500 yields 0.033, 6.42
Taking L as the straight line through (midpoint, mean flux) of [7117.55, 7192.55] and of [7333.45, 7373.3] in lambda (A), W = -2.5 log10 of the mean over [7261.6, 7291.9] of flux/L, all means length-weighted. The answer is 0.02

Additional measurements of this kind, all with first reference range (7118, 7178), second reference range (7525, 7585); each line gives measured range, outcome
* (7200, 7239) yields 0.007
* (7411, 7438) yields 0.004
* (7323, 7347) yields -0.022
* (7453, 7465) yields -0.021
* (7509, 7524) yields 0.022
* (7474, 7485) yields 0.017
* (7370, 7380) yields -0.012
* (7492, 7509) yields 0.068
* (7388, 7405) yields 0.003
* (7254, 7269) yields -0.014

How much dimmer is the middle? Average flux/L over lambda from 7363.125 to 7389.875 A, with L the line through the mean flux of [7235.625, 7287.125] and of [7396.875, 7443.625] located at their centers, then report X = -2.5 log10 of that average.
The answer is -0.016 mag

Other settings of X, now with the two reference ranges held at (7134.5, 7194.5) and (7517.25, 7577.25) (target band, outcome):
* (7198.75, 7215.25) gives 0.00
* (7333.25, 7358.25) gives -0.03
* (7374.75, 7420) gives 0.01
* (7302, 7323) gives -0.01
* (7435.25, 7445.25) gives -0.02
